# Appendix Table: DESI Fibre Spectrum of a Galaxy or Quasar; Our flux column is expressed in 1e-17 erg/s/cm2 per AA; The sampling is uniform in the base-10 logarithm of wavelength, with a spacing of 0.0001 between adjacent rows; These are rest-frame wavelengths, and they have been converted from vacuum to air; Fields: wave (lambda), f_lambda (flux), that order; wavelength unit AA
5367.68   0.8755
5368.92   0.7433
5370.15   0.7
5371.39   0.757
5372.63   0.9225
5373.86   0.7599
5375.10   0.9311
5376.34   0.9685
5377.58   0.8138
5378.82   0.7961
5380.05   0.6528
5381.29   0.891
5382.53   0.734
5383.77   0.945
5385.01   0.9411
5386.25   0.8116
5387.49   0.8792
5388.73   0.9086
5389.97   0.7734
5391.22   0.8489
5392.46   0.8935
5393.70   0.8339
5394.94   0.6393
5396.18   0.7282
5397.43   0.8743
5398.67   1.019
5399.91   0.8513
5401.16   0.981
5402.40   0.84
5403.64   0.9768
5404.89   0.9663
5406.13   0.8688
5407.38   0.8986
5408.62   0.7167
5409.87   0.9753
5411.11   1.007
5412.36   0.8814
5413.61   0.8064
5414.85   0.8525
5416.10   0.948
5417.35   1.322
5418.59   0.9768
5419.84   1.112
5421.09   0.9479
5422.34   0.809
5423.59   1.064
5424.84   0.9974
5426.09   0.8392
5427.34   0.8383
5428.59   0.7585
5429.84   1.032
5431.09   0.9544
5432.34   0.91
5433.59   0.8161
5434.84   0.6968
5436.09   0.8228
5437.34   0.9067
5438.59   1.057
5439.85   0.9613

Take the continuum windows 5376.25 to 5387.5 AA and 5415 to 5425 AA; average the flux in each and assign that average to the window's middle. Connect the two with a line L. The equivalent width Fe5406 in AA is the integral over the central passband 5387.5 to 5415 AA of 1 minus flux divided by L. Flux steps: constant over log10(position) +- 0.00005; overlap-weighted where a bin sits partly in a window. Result 1.6 AA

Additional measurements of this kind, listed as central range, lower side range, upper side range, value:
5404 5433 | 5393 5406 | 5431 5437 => -2.9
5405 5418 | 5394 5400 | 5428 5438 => -1.4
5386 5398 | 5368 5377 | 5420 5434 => 0.5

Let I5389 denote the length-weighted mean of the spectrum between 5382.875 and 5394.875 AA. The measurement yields 0.857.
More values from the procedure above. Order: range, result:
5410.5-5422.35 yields 0.974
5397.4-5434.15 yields 0.929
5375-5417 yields 0.868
